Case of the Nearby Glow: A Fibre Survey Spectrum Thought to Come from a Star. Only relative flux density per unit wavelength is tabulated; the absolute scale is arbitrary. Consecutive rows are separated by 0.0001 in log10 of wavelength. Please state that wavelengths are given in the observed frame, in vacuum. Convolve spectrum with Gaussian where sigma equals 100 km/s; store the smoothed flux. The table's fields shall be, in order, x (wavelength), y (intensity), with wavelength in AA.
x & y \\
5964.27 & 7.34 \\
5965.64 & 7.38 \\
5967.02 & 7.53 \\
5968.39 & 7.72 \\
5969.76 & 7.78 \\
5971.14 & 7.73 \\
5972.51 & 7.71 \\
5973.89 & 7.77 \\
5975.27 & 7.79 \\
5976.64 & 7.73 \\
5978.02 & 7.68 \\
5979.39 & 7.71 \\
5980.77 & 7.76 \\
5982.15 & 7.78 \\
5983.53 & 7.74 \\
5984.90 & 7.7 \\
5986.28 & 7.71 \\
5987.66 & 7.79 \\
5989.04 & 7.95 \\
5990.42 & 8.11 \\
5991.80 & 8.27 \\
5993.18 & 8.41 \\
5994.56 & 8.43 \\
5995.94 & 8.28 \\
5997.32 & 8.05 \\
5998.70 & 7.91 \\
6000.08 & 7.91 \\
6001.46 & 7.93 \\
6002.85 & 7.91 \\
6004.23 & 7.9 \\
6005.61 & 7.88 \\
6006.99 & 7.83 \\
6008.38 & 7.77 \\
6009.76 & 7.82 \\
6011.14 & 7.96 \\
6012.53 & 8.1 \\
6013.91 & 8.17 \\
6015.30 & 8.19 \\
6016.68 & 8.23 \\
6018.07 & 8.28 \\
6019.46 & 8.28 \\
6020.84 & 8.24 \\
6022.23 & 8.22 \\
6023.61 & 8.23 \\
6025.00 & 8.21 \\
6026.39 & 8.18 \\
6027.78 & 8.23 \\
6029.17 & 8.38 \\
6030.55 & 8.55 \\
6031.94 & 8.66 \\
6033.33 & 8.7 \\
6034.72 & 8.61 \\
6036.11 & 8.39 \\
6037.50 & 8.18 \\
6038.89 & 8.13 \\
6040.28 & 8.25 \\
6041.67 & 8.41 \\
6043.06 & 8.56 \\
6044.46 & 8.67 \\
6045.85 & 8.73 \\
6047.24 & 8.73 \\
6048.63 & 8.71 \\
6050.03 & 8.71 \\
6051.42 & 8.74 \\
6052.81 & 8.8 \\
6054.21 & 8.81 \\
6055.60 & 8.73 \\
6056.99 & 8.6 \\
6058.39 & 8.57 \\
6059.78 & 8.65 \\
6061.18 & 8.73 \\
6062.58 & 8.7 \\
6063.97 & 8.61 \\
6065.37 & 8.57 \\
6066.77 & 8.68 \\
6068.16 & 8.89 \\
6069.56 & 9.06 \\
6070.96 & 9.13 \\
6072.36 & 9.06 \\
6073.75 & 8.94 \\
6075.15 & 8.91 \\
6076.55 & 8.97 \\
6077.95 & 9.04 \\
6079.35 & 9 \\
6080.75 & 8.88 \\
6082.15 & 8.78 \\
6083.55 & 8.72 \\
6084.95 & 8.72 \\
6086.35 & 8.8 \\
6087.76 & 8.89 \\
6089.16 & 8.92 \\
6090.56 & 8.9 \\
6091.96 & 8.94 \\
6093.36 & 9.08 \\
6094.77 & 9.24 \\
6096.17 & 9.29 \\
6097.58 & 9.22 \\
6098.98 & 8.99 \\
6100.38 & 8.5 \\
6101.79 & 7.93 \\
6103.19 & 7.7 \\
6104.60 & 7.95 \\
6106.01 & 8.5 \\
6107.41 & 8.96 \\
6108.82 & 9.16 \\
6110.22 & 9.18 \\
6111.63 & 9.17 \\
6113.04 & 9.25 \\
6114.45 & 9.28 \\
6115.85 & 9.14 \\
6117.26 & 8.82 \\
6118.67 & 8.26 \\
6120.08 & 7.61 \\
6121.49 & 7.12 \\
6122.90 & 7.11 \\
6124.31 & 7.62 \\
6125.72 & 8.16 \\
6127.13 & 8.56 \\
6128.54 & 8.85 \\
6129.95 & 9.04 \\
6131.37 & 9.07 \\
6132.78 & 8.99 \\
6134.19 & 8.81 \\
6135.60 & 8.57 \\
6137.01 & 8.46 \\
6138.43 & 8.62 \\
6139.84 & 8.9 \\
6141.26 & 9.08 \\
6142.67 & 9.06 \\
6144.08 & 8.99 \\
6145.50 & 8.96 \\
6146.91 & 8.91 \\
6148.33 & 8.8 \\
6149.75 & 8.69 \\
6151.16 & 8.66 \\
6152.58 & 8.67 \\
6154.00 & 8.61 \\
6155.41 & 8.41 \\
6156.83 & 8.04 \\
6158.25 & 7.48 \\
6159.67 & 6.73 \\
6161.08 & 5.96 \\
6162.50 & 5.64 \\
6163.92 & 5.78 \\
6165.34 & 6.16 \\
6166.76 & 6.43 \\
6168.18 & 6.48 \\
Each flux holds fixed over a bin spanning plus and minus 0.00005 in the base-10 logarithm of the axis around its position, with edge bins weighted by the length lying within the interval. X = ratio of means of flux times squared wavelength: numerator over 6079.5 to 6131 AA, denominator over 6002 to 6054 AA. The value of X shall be 1.07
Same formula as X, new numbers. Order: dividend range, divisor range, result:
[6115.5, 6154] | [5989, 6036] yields 1.09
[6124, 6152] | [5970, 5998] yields 1.17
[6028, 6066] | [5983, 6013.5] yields 1.09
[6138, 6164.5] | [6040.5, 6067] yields 0.97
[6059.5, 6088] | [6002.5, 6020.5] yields 1.12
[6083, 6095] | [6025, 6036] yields 1.07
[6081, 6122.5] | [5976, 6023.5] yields 1.13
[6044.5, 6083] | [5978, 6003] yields 1.13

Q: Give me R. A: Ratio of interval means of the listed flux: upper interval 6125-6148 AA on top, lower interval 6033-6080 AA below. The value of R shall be 1.01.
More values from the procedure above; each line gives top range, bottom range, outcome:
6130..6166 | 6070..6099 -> 0.91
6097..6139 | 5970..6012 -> 1.08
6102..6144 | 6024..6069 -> 1.00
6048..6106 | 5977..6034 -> 1.09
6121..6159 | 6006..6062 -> 1.02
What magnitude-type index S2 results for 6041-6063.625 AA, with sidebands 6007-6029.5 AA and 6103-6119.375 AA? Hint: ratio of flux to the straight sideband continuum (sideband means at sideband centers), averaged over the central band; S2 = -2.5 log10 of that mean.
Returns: -0.037 mag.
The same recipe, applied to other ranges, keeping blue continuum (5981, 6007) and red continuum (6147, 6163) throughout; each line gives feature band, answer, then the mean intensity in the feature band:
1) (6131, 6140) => -0.116 mag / 8.76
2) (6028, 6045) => -0.067 mag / 8.45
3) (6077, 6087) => -0.122 mag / 8.85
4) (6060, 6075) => -0.118 mag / 8.83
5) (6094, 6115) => -0.120 mag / 8.82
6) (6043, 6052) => -0.099 mag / 8.7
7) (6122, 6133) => -0.066 mag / 8.37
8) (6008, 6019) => -0.016 mag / 8.08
